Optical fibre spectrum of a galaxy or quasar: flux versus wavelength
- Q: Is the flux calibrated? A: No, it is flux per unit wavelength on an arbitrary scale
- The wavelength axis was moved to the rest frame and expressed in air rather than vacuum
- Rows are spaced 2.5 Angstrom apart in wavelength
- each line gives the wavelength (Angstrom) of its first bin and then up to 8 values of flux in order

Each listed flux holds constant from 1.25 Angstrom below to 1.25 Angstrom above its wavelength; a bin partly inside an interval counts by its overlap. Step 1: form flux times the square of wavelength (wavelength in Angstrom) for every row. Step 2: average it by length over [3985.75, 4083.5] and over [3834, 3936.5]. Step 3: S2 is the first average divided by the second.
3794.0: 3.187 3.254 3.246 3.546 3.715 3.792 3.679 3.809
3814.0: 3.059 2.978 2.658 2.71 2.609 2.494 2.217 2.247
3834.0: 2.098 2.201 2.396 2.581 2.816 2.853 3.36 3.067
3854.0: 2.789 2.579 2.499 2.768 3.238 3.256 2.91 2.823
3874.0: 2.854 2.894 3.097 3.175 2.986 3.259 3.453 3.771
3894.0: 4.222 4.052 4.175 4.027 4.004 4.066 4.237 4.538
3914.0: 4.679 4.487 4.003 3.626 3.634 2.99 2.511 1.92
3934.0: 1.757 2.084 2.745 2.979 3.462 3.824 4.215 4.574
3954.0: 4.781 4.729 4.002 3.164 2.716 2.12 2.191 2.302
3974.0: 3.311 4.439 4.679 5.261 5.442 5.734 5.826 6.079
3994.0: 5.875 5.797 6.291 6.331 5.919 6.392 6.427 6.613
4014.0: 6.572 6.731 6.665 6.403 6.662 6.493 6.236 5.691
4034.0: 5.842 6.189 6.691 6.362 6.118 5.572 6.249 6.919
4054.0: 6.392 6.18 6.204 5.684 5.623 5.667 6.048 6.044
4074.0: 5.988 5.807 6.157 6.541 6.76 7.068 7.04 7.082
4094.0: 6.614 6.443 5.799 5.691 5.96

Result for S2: 2.06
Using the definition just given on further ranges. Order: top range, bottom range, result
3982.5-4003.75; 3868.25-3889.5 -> 2.06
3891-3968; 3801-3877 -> 1.31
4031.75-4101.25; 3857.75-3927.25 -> 1.91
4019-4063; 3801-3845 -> 2.44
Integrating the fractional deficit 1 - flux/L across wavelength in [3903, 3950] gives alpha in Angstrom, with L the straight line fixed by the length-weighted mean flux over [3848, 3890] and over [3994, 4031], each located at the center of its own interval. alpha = 9.1 Angstrom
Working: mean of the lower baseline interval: 3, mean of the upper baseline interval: 6.36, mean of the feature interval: 3.45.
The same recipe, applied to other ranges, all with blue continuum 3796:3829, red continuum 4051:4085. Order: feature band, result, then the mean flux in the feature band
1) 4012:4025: -2.48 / 6.61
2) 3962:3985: 6.72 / 3.57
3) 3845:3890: 9.56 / 2.99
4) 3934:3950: 5.43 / 3.09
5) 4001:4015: -2.45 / 6.37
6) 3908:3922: 0.16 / 4.3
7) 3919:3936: 6.35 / 2.8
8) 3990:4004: -2.00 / 6.06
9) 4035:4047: -0.85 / 6.22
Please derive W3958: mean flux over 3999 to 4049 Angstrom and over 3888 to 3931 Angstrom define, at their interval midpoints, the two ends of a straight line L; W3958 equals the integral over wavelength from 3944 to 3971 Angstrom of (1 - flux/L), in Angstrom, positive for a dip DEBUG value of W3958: 7.1 Angstrom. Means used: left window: 3.88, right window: 6.31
